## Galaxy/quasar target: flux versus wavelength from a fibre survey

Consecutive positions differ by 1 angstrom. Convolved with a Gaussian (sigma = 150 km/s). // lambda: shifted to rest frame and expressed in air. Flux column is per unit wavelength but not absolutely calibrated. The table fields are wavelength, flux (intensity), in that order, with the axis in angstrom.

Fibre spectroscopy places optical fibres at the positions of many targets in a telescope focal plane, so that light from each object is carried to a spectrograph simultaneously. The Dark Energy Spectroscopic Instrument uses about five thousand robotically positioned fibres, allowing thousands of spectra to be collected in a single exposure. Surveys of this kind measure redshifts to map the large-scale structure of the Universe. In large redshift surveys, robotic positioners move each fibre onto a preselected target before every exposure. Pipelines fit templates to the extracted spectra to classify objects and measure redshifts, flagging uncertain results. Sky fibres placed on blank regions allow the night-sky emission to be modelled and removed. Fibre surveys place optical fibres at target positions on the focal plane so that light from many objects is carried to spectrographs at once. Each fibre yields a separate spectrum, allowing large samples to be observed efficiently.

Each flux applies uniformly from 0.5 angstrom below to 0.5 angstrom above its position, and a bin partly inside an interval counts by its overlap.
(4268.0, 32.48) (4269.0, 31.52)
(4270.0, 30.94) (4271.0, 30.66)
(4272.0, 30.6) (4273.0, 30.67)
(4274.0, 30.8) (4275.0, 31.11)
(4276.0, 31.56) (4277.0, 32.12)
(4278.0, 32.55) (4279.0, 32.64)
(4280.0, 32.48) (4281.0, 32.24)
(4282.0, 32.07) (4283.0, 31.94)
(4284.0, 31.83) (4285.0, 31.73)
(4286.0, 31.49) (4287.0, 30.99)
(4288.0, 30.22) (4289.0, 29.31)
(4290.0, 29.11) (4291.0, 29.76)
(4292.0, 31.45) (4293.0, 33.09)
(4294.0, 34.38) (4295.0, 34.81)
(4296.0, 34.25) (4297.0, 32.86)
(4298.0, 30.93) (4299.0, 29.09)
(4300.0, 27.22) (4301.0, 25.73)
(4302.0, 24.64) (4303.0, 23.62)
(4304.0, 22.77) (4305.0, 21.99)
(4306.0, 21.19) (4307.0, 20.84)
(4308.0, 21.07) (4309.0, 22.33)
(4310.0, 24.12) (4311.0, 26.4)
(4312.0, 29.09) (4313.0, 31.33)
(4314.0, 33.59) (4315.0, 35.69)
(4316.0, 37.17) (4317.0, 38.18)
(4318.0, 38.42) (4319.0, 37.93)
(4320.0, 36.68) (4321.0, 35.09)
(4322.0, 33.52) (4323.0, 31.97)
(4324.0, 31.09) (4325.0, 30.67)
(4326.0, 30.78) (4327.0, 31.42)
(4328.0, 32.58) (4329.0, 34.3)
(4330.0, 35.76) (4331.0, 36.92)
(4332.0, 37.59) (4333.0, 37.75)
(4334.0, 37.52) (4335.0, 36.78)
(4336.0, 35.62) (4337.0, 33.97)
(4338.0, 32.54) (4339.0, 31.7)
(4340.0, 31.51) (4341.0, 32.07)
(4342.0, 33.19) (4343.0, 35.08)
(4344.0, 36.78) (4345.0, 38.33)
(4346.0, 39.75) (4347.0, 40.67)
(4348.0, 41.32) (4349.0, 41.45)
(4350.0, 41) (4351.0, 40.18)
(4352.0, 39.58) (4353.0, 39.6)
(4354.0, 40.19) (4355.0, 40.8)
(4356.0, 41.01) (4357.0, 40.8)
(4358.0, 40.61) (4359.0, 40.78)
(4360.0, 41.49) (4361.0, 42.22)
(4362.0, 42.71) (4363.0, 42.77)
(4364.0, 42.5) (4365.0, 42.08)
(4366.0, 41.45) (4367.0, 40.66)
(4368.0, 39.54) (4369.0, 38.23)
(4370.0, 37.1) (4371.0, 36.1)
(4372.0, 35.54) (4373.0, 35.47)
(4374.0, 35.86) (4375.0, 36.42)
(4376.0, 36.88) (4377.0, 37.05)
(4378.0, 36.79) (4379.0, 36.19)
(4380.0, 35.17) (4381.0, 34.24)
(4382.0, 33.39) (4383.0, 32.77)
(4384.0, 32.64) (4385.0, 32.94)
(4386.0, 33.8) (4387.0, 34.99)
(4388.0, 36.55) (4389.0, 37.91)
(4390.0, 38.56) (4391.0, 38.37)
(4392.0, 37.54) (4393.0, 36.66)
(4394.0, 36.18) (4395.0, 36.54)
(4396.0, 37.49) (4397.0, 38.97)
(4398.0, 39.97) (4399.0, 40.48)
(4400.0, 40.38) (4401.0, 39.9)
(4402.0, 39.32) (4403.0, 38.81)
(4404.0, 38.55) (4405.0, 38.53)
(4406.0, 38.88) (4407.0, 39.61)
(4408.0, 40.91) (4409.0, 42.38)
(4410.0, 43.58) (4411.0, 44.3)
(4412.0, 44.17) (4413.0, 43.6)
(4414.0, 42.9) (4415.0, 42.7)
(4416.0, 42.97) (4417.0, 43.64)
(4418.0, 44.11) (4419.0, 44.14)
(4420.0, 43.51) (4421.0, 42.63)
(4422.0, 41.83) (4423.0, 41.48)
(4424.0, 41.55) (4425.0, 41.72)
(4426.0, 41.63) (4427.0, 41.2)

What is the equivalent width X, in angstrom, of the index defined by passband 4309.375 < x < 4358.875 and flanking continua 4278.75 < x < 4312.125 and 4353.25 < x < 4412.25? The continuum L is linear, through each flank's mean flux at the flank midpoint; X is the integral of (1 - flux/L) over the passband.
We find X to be -3.9 angstrom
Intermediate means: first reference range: 28.7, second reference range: 38.6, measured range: 35.7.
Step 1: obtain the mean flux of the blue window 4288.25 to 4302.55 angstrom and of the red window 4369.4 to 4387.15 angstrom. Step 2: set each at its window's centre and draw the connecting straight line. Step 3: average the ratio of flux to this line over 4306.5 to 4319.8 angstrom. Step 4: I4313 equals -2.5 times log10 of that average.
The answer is 0.031 mag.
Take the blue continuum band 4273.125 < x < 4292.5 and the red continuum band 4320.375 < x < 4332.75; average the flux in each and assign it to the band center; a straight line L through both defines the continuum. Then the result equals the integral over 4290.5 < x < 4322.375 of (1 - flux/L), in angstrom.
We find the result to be 2.5 angstrom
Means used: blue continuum 31.3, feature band 30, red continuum 33.6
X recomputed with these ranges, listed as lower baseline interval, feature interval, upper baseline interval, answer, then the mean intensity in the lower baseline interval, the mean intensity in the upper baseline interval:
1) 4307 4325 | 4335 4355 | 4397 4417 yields -1.4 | 31.6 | 41.2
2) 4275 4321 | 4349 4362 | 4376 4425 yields -2.0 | 30.3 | 39.2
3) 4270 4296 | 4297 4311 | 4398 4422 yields 3.6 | 31.6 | 41.7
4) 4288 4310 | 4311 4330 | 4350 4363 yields -0.7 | 27.6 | 40.9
